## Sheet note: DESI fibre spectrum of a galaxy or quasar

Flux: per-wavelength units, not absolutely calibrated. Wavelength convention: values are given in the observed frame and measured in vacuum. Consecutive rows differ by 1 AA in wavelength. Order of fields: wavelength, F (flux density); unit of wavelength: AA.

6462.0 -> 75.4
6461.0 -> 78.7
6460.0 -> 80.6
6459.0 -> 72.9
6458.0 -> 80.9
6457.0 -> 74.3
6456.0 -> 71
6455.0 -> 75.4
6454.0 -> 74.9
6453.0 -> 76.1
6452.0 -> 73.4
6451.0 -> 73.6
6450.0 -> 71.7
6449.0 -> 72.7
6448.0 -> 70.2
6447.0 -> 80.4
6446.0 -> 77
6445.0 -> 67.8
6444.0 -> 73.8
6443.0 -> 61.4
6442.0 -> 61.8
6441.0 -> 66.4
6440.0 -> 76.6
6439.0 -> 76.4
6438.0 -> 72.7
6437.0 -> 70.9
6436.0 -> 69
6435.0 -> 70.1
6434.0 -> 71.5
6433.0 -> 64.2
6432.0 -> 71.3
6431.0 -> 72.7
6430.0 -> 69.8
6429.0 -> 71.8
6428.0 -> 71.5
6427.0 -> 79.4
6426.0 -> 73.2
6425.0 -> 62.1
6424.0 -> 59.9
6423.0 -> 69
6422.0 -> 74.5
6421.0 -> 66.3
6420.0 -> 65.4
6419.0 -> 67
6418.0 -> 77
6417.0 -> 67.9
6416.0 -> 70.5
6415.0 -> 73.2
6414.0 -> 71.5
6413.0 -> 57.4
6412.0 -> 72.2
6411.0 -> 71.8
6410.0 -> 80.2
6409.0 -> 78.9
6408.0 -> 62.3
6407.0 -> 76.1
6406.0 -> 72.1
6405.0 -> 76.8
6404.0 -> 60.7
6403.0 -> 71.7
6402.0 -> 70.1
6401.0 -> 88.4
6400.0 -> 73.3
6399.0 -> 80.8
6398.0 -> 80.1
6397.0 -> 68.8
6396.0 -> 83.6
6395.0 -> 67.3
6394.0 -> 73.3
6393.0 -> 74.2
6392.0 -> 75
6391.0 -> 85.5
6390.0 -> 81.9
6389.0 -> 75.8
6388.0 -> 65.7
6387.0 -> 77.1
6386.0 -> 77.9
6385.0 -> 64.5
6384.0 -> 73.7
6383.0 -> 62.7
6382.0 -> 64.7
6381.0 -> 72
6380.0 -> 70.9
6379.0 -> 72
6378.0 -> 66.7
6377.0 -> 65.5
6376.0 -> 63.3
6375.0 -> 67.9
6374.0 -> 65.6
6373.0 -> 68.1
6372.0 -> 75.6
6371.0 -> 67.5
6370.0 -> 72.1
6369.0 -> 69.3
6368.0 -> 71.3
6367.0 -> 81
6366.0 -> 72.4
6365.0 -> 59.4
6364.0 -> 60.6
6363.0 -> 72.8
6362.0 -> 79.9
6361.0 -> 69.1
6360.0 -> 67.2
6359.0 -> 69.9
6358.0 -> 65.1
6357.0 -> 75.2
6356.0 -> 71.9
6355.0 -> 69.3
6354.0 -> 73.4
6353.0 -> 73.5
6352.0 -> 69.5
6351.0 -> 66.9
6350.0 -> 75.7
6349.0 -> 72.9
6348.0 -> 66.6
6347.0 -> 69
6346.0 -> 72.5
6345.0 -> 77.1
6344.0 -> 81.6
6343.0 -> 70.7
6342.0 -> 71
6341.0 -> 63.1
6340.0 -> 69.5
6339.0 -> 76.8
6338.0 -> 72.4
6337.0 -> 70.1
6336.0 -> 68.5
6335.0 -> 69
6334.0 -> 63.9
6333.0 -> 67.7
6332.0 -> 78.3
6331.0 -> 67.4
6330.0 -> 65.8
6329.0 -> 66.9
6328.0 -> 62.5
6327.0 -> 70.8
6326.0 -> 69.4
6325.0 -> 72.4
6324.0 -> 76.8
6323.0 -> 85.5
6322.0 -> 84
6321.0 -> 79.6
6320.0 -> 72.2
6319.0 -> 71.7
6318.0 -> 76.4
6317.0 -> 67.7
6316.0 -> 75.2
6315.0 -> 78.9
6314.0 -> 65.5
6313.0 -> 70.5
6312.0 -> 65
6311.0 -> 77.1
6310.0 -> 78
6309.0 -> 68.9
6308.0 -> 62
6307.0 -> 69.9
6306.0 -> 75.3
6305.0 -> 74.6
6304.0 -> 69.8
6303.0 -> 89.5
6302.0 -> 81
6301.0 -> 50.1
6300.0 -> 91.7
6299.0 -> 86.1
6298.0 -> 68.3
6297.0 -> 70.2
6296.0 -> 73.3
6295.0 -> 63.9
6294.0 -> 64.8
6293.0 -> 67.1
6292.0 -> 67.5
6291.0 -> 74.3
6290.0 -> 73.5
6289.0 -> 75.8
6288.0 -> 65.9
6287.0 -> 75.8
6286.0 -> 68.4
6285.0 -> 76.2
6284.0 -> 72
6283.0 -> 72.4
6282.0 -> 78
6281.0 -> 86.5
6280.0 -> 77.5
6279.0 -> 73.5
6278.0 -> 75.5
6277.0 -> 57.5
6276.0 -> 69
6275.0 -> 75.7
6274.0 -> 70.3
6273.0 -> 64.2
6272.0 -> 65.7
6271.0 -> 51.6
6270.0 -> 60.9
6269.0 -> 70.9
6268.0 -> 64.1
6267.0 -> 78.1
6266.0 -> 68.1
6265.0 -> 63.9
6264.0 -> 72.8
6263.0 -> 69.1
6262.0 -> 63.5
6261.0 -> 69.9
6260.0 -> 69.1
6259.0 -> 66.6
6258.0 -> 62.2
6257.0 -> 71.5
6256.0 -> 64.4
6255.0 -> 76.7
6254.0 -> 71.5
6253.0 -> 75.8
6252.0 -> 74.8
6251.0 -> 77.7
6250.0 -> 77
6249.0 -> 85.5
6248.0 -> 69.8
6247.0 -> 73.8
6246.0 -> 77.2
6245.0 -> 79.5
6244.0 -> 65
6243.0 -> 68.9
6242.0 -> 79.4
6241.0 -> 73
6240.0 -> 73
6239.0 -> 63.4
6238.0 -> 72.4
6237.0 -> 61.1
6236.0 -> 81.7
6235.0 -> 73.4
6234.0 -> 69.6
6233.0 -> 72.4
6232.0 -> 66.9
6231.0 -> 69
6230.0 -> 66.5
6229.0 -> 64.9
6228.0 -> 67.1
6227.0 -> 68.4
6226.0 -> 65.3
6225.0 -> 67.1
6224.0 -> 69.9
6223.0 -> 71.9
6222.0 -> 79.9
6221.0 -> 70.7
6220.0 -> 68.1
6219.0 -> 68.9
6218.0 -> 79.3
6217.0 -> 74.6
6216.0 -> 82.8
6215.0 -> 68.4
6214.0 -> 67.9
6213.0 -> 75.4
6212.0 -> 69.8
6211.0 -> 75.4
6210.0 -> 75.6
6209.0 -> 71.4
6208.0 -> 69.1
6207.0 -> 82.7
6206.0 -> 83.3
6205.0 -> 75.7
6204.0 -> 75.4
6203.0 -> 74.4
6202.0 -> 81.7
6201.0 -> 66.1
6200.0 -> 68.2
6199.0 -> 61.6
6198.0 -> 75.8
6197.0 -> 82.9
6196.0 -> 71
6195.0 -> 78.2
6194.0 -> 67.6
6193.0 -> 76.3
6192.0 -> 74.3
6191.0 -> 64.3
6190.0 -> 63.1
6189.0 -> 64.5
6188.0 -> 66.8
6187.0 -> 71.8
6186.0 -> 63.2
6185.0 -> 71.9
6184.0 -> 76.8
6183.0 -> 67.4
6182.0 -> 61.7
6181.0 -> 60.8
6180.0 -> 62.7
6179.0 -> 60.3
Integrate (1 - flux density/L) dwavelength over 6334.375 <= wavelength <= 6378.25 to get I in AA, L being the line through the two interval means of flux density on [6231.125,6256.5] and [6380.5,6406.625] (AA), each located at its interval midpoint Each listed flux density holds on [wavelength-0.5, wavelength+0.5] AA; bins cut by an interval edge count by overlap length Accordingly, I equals 1.9 AA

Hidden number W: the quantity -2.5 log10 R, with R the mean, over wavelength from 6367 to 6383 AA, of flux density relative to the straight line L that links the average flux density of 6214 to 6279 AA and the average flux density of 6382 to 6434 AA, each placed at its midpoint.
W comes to 0.04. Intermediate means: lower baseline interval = 70.4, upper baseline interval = 72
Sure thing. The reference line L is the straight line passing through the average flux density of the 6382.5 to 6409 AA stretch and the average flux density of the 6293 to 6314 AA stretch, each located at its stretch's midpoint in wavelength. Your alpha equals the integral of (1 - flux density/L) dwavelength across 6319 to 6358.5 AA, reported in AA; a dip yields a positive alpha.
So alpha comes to 0.7 AA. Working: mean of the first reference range 72.2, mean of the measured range 71.7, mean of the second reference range 73.9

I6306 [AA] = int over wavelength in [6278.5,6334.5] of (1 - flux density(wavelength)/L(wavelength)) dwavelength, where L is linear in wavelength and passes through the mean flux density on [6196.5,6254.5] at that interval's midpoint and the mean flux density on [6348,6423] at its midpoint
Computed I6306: -0.5 AA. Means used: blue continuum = 72.7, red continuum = 71.5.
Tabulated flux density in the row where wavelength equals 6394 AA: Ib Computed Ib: 73.3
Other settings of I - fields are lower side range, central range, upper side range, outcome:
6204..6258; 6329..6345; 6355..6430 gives 0.3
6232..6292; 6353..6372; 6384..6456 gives 0.3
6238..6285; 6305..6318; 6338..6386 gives -0.2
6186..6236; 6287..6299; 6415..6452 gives 0.1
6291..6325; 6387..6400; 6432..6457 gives -0.7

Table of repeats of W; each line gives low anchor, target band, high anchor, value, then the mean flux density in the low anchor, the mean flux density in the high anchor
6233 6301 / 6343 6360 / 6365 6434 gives 0.00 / 71.3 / 71.4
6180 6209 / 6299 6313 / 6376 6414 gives -0.03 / 71.2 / 72.6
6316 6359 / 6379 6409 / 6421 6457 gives -0.03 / 71.7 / 71.2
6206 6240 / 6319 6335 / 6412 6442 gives -0.02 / 71.4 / 69.9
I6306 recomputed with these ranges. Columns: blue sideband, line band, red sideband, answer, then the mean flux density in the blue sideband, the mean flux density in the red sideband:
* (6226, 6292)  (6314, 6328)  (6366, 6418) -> -0.6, 70.9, 72.1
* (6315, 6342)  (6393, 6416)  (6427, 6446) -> -0.8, 71.8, 70.4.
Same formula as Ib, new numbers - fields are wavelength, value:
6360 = 67.2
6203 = 74.4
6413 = 57.4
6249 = 85.5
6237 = 61.1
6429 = 71.8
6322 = 84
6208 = 69.1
